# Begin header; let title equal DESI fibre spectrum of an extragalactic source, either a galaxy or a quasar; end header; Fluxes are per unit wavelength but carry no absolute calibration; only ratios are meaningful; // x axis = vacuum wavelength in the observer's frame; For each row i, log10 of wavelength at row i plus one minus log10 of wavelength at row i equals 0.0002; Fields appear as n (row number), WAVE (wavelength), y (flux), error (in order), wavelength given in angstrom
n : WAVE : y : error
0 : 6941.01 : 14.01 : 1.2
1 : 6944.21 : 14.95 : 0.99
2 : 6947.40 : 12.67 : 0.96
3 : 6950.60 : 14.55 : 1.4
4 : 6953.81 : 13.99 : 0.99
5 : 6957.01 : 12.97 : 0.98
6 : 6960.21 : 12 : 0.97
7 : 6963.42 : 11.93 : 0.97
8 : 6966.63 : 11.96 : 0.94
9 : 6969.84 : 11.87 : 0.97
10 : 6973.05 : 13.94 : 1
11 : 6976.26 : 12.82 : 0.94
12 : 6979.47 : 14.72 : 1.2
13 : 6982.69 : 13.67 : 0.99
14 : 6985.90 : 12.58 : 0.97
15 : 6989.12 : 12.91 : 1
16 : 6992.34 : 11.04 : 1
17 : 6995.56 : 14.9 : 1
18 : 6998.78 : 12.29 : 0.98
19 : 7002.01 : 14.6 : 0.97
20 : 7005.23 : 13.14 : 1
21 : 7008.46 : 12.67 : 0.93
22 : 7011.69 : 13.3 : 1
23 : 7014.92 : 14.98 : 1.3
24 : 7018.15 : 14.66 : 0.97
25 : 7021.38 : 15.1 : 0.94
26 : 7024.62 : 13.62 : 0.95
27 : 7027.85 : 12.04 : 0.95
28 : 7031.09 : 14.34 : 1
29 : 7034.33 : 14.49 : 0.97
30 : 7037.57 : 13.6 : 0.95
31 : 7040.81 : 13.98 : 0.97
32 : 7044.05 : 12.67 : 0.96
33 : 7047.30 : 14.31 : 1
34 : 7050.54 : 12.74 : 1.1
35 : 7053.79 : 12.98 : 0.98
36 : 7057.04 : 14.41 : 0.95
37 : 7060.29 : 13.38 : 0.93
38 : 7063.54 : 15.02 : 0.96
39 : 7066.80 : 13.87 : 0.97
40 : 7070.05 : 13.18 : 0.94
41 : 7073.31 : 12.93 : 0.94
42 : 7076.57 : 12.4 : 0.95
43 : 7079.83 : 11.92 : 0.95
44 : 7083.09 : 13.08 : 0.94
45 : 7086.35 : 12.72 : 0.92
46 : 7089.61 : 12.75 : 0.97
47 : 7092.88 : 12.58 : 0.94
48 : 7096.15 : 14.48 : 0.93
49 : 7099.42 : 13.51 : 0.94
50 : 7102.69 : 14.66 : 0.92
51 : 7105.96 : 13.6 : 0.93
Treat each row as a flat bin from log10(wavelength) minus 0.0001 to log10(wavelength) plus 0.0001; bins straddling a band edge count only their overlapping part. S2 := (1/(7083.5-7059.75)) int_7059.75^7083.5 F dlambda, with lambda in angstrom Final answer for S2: 13.2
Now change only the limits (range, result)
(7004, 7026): 13.9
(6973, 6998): 13.3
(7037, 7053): 13.4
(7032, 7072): 13.7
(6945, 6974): 12.9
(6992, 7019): 13.6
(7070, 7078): 12.8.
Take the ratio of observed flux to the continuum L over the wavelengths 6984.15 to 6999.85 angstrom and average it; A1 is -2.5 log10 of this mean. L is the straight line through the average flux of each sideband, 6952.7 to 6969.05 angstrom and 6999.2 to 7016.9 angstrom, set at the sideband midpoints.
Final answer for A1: 0.04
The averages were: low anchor 12.5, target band 12.8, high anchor 13.7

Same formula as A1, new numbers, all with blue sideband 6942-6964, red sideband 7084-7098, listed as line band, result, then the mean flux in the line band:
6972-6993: 0.01 mag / 13.2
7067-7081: 0.03 mag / 12.8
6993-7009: -0.01 mag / 13.4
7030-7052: -0.04 mag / 13.7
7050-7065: -0.05 mag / 13.8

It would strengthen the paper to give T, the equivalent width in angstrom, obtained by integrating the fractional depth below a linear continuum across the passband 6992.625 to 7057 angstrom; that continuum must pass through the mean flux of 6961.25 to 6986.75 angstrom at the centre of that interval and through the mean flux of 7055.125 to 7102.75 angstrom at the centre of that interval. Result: -2.6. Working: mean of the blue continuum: 12.9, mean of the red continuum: 13.3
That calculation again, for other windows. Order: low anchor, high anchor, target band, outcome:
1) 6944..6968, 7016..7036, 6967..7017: 1.1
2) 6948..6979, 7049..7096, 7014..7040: -2.0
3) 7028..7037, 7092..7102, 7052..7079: 0.7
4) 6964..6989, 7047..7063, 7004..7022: -0.9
